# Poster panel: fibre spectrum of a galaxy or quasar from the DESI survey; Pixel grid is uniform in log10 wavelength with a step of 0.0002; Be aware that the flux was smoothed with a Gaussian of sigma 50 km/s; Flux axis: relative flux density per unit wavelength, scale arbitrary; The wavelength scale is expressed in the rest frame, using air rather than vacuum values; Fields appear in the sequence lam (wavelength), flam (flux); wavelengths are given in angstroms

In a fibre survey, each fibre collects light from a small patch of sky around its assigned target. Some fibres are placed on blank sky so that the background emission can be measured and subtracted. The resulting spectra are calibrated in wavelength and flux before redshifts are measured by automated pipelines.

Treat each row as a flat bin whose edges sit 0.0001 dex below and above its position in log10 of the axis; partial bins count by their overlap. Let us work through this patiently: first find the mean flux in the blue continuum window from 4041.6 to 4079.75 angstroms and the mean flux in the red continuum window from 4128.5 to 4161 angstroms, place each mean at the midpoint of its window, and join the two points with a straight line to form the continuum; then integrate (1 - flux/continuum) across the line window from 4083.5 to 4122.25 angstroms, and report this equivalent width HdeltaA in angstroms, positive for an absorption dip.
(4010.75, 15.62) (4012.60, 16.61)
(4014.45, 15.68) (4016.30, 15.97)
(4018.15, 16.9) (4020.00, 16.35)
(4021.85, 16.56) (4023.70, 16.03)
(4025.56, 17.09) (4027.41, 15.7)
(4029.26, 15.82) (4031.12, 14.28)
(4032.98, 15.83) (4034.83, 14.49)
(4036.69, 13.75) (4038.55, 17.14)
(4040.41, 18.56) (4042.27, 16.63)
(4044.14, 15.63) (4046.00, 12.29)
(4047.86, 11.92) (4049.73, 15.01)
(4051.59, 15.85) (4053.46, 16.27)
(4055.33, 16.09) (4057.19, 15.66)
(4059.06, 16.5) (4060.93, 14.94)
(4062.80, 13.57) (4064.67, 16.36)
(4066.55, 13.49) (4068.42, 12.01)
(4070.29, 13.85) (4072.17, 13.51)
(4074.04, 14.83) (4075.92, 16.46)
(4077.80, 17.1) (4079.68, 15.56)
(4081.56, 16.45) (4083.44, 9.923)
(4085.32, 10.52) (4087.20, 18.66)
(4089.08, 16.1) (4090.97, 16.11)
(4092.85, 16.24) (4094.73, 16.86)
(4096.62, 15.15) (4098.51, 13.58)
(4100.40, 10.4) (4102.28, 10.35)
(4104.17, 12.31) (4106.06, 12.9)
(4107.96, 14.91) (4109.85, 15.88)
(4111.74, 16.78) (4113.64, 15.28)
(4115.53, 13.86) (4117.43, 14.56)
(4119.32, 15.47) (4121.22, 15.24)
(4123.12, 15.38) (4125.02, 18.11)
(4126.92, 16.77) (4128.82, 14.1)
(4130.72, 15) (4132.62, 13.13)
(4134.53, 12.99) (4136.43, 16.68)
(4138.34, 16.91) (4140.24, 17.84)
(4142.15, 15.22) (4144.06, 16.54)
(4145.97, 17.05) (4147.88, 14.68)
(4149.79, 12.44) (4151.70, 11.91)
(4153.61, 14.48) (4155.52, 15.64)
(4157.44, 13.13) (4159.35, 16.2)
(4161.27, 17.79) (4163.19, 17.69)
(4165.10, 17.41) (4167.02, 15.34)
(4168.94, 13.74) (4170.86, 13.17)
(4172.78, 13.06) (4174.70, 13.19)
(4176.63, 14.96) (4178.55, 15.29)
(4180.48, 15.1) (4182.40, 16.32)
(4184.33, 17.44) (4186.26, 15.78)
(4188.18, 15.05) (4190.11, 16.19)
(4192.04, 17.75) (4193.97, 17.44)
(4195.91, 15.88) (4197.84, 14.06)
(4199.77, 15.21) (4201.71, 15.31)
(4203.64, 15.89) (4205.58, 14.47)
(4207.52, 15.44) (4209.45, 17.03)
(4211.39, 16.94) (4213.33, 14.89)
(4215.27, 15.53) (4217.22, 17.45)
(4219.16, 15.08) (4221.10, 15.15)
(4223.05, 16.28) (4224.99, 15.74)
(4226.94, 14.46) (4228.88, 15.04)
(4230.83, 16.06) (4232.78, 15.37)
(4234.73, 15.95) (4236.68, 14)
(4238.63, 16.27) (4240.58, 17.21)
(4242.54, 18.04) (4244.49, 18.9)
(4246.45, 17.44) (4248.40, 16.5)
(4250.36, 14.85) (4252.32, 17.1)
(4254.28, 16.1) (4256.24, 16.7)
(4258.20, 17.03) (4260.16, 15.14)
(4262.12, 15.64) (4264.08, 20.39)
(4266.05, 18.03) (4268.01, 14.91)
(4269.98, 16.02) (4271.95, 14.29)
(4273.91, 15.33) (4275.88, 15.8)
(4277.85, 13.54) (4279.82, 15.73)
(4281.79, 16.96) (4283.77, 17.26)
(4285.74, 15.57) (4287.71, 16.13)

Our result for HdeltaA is 1.3 angstroms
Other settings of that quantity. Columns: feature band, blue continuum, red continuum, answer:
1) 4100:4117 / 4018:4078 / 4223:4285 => 2.0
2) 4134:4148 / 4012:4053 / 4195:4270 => -0.2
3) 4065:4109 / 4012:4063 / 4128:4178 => 3.2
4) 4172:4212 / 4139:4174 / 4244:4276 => 0.0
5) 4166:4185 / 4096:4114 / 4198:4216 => 0.3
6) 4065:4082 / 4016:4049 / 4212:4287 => 0.9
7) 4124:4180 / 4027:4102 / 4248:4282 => 0.9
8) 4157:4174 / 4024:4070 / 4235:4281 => 0.5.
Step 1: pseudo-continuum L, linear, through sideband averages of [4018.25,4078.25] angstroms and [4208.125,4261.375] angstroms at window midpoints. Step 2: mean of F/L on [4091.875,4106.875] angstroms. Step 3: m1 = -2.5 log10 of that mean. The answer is 0.15 mag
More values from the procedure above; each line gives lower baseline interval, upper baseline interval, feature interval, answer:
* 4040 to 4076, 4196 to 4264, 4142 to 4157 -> 0.06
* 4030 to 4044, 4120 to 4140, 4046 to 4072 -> 0.08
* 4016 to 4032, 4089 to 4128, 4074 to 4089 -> 0.02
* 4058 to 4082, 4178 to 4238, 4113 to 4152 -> 0.00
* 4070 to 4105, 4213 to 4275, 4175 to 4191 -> -0.01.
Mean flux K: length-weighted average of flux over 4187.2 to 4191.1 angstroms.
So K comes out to 15.7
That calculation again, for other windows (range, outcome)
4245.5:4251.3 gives 16.3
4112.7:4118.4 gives 14.6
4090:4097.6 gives 16.1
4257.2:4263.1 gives 16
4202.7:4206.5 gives 15.2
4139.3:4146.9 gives 16.6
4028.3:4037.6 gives 14.8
